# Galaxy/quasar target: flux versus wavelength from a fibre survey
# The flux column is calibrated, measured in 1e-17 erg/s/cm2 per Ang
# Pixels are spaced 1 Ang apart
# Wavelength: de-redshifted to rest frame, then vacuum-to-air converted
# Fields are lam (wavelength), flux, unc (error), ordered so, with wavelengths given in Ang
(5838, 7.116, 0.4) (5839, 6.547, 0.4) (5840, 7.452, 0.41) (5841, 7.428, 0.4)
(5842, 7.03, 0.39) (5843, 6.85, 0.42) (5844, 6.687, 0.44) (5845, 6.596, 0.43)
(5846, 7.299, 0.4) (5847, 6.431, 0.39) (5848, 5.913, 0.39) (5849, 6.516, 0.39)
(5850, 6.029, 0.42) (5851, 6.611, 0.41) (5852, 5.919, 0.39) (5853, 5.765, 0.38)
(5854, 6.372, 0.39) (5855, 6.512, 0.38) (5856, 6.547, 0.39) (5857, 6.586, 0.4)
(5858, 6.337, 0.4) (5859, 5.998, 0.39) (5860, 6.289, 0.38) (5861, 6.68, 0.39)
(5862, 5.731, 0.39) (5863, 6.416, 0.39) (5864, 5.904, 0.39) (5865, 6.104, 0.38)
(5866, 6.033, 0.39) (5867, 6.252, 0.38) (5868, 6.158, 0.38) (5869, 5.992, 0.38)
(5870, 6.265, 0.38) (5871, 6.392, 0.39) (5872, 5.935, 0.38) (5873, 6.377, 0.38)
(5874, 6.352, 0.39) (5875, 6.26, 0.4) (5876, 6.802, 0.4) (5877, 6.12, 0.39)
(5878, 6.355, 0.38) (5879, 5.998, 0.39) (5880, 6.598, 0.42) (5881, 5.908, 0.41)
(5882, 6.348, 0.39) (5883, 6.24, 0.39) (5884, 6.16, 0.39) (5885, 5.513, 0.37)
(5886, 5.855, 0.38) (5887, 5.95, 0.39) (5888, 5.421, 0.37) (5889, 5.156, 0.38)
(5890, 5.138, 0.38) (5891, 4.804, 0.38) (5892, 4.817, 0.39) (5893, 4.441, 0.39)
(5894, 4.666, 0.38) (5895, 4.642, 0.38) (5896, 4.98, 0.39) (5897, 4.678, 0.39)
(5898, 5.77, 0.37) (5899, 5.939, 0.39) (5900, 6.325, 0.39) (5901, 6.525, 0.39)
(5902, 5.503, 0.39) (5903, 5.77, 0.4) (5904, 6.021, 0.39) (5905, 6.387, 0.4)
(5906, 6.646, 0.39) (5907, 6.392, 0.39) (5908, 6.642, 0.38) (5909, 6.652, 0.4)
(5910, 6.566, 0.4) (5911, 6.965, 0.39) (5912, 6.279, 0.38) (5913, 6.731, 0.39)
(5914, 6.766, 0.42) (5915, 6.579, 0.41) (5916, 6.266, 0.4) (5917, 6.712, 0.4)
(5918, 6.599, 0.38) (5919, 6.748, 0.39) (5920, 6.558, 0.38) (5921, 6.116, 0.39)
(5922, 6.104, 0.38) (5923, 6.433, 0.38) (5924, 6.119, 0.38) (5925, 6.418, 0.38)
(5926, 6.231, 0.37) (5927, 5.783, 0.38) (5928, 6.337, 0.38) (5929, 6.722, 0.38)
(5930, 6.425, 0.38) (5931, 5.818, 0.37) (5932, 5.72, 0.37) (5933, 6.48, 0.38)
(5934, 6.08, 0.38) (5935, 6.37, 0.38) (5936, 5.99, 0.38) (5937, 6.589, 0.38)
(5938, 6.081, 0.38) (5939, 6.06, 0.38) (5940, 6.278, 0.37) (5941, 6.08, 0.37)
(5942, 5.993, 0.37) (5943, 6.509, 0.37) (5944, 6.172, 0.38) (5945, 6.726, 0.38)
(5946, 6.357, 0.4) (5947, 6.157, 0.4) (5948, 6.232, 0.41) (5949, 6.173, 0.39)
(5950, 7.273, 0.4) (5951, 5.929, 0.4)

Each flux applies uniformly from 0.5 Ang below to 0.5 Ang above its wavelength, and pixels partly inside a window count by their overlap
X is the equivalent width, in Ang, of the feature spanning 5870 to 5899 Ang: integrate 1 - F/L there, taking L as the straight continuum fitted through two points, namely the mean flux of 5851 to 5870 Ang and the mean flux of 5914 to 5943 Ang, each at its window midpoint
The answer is 2.4 Ang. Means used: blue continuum 6.21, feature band 5.72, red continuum 6.29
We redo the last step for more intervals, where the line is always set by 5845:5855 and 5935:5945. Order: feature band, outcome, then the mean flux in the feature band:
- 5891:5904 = 1.9 Ang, 5.34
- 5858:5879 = 0.3 Ang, 6.22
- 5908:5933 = -0.6 Ang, 6.41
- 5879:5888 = 0.4 Ang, 6.03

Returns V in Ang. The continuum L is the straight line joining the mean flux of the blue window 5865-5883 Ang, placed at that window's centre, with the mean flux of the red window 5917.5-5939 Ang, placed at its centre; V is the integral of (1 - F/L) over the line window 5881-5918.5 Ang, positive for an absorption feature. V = 2.0 Ang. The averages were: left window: 6.24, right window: 6.27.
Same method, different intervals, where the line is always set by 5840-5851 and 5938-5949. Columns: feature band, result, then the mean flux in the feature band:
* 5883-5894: 2.0 Ang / 5.34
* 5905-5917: -0.4 Ang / 6.59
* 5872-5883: 0.4 Ang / 6.29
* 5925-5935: 0.2 Ang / 6.2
